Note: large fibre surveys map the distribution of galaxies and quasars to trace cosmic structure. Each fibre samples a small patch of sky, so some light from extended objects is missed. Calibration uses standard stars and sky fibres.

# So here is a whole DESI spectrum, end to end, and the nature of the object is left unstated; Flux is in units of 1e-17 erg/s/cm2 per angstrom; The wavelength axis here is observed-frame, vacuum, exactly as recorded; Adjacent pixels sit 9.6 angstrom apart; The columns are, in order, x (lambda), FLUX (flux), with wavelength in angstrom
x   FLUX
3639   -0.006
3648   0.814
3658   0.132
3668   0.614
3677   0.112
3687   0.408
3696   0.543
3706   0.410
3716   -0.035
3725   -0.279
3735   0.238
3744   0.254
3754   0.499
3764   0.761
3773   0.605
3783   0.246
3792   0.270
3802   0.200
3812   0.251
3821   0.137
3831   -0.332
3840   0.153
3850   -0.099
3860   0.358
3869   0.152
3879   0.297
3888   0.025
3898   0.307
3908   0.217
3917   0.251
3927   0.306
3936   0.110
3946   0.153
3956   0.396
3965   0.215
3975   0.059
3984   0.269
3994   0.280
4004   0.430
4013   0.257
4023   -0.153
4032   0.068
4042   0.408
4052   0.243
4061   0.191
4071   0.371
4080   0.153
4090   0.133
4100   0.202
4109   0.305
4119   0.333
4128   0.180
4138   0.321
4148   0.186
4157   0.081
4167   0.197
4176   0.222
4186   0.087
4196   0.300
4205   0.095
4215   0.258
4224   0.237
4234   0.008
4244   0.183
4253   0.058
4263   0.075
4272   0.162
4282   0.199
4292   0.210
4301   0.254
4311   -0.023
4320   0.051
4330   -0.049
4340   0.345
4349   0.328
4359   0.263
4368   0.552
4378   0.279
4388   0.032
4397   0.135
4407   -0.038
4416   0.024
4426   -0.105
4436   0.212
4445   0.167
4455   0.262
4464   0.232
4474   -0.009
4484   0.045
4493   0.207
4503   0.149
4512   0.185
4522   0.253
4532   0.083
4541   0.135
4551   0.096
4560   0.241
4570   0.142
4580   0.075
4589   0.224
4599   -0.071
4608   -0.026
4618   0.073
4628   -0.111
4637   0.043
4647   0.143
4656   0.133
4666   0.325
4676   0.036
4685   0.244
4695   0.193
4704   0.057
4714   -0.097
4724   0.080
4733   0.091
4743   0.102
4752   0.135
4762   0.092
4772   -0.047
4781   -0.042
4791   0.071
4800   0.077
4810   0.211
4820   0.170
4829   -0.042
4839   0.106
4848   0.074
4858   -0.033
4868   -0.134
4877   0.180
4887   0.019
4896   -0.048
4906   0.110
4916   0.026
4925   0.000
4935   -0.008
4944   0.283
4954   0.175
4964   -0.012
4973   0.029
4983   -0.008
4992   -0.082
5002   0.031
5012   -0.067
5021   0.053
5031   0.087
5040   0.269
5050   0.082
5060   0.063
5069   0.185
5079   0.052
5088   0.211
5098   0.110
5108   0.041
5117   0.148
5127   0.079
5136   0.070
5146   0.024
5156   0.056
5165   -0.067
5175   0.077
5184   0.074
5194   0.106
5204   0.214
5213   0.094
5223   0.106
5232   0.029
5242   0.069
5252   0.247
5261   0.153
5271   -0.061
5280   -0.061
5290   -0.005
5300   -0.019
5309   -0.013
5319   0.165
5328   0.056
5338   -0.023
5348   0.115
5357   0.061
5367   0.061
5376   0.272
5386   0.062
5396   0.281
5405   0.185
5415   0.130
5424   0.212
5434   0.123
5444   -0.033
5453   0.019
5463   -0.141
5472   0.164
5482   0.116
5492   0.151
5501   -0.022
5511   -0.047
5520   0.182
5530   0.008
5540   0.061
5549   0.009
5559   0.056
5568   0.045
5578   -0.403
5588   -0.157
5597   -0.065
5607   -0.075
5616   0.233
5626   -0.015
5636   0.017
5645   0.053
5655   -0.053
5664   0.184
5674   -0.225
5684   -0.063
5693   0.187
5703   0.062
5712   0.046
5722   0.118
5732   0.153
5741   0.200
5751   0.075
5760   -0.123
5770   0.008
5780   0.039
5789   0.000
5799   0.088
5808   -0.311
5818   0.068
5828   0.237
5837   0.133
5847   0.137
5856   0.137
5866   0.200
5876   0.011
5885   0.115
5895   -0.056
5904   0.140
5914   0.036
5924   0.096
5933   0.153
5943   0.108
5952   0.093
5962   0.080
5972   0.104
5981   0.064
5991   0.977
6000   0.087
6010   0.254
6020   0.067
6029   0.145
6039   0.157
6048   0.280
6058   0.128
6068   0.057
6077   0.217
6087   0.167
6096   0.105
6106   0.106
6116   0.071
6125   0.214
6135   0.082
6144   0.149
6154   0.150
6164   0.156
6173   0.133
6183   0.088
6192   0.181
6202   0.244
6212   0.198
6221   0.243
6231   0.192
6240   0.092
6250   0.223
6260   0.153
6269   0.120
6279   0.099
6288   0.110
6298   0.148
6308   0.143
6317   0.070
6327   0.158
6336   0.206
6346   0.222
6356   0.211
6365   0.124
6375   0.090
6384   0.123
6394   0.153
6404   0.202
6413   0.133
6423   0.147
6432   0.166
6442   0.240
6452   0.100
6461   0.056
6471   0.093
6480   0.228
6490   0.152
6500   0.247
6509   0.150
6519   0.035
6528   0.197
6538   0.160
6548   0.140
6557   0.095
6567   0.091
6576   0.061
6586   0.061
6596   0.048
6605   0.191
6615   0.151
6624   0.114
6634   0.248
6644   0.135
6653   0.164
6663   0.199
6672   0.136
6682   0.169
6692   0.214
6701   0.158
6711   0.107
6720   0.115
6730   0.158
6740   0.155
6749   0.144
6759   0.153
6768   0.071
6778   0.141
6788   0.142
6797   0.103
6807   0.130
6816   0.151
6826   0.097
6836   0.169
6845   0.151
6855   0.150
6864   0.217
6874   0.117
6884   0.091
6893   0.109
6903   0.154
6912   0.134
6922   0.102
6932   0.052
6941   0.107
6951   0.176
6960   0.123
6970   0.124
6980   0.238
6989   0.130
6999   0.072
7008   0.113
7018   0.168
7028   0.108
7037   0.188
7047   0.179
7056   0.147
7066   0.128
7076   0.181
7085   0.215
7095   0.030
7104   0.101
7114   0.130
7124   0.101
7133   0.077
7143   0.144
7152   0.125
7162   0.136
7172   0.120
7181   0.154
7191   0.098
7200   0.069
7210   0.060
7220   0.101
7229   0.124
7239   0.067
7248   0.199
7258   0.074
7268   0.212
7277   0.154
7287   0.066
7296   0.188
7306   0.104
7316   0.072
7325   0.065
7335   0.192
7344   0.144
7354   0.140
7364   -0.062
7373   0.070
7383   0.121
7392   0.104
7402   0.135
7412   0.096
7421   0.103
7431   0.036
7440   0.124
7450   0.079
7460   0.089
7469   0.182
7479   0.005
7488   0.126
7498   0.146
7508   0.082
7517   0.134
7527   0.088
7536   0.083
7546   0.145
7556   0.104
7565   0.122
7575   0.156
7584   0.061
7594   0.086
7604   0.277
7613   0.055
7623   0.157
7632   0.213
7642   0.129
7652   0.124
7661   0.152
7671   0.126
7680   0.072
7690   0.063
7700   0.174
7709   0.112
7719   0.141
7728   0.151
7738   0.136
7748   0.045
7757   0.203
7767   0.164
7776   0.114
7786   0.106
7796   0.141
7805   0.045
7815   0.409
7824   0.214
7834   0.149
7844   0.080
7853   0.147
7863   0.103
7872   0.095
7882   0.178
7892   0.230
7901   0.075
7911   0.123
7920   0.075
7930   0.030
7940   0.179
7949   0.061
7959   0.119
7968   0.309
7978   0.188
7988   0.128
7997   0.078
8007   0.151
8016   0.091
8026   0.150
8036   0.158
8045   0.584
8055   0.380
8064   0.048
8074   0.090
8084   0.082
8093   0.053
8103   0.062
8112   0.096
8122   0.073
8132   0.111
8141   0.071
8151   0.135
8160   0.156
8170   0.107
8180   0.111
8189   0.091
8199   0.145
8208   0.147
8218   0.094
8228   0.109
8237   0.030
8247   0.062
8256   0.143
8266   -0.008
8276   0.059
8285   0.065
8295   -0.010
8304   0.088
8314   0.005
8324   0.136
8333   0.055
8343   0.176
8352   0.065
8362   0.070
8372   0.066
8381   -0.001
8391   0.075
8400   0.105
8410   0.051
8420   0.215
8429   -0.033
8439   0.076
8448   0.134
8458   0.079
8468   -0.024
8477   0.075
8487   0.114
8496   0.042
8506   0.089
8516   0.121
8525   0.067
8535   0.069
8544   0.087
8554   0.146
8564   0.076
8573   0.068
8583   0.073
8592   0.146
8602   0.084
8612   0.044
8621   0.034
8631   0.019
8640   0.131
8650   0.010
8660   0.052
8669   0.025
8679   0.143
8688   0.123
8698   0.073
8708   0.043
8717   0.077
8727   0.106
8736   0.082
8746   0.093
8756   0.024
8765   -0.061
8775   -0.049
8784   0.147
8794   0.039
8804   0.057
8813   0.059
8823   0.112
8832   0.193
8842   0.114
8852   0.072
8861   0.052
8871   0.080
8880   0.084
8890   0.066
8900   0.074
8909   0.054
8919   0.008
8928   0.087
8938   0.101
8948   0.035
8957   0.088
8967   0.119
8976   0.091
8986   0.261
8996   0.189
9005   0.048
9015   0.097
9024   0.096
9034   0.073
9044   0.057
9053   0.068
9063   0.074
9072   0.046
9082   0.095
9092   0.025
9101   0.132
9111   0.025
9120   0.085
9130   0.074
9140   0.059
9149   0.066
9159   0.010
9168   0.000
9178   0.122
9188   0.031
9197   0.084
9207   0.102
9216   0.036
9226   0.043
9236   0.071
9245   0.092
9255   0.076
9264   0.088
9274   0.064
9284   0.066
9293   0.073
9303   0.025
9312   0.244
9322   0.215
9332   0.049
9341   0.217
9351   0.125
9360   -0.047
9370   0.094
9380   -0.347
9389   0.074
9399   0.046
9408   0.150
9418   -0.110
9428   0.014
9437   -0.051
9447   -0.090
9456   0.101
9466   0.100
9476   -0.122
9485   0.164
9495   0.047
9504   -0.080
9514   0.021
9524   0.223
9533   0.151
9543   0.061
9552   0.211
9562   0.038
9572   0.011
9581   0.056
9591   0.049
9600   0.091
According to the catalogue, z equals 0.61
